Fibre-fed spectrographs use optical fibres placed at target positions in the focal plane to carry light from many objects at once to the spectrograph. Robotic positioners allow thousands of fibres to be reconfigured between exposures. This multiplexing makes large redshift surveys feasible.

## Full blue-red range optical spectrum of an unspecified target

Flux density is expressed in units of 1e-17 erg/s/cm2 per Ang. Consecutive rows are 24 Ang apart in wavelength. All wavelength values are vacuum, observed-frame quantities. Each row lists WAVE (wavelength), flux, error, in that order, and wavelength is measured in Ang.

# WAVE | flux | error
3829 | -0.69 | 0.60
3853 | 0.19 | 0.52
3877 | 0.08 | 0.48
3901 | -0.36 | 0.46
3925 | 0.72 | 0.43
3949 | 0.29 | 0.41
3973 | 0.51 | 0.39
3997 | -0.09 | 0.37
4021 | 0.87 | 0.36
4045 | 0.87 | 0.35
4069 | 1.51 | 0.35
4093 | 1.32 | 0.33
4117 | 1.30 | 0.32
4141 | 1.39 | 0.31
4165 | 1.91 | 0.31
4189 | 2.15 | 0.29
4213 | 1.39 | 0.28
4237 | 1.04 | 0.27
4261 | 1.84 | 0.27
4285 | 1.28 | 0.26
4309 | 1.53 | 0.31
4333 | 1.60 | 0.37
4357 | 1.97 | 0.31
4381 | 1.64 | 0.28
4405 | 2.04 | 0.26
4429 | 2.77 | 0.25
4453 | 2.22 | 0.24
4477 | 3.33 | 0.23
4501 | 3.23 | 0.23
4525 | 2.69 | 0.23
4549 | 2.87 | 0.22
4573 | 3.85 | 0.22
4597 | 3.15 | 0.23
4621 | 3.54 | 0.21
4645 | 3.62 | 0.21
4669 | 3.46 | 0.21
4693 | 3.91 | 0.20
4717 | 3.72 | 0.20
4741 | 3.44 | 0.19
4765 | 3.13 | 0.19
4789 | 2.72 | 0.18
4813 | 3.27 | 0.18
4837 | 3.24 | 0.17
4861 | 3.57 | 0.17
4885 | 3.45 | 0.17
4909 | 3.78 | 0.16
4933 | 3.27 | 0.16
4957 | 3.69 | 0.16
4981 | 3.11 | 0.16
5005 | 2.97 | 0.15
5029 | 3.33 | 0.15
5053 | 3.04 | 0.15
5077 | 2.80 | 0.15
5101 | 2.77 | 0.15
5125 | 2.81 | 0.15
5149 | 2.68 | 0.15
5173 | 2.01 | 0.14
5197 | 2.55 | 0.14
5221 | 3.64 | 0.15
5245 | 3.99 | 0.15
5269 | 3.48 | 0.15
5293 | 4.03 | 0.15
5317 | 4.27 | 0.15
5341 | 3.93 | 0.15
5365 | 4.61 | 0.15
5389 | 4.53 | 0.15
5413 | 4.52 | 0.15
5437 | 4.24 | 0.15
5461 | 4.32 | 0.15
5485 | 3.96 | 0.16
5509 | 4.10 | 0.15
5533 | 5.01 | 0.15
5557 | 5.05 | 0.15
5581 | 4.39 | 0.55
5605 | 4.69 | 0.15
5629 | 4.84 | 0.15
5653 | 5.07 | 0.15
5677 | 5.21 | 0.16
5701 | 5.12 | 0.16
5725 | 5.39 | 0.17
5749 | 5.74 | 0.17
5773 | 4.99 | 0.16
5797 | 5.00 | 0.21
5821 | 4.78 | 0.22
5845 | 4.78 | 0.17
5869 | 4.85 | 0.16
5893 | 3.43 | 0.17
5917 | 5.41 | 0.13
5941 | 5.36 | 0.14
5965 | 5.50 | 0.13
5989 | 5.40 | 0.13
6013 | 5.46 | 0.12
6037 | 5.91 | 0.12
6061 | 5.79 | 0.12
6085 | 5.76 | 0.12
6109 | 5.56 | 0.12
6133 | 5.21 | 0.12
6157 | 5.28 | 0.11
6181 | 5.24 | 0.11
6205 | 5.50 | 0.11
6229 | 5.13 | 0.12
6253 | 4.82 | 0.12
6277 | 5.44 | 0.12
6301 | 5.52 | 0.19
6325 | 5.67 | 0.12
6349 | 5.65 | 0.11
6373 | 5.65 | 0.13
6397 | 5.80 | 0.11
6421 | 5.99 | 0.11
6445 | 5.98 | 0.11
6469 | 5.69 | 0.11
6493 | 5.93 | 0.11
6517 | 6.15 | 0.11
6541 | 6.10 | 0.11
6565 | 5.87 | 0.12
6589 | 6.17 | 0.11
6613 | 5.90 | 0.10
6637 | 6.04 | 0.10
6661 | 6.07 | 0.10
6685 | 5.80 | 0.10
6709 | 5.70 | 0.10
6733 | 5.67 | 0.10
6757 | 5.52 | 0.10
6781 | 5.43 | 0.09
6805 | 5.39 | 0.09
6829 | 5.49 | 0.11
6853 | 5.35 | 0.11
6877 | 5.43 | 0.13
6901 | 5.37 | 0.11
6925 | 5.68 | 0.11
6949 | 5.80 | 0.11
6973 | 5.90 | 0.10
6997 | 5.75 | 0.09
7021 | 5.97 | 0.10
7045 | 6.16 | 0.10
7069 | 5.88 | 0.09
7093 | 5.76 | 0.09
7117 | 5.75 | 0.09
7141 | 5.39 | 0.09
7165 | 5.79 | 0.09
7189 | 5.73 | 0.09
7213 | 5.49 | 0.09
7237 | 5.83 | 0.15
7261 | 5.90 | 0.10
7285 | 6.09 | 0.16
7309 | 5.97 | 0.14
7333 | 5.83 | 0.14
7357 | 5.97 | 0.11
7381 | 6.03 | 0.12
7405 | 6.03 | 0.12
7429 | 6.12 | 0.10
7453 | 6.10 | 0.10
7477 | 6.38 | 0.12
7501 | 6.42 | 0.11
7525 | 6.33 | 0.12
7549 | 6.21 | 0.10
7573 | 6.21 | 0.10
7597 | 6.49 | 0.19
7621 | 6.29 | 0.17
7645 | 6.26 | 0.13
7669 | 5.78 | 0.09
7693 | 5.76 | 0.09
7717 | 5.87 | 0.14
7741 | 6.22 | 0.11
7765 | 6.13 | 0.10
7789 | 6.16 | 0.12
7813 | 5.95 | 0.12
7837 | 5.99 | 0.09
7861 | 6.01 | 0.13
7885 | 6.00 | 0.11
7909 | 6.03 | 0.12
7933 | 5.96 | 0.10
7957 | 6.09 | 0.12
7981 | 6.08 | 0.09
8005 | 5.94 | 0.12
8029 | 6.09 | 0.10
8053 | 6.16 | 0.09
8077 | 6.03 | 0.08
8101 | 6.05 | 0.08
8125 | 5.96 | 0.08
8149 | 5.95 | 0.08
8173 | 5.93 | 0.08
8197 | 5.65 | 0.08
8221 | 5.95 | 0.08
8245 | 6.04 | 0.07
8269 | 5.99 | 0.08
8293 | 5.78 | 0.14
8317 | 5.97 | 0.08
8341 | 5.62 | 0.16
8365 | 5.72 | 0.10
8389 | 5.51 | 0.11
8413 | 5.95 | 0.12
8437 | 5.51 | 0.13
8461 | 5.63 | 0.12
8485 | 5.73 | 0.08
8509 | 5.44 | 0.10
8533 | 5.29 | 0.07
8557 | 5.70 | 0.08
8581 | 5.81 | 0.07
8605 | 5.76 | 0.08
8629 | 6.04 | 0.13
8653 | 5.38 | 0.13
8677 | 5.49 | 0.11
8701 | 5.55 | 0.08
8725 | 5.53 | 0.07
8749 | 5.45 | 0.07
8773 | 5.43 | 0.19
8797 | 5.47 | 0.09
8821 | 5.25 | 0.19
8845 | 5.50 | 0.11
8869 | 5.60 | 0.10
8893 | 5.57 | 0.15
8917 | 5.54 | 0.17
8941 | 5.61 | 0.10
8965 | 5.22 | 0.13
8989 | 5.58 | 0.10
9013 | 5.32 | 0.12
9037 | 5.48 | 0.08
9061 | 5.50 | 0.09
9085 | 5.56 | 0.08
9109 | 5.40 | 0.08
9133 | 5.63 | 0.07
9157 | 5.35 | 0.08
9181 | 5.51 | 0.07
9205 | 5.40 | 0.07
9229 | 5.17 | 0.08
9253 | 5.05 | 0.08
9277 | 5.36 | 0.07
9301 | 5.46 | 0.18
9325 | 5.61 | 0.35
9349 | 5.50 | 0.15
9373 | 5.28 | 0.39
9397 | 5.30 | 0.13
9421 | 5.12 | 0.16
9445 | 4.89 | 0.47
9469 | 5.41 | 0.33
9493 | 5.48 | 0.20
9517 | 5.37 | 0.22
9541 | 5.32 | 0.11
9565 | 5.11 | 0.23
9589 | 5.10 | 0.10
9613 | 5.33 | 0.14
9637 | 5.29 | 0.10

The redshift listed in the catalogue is 0.000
